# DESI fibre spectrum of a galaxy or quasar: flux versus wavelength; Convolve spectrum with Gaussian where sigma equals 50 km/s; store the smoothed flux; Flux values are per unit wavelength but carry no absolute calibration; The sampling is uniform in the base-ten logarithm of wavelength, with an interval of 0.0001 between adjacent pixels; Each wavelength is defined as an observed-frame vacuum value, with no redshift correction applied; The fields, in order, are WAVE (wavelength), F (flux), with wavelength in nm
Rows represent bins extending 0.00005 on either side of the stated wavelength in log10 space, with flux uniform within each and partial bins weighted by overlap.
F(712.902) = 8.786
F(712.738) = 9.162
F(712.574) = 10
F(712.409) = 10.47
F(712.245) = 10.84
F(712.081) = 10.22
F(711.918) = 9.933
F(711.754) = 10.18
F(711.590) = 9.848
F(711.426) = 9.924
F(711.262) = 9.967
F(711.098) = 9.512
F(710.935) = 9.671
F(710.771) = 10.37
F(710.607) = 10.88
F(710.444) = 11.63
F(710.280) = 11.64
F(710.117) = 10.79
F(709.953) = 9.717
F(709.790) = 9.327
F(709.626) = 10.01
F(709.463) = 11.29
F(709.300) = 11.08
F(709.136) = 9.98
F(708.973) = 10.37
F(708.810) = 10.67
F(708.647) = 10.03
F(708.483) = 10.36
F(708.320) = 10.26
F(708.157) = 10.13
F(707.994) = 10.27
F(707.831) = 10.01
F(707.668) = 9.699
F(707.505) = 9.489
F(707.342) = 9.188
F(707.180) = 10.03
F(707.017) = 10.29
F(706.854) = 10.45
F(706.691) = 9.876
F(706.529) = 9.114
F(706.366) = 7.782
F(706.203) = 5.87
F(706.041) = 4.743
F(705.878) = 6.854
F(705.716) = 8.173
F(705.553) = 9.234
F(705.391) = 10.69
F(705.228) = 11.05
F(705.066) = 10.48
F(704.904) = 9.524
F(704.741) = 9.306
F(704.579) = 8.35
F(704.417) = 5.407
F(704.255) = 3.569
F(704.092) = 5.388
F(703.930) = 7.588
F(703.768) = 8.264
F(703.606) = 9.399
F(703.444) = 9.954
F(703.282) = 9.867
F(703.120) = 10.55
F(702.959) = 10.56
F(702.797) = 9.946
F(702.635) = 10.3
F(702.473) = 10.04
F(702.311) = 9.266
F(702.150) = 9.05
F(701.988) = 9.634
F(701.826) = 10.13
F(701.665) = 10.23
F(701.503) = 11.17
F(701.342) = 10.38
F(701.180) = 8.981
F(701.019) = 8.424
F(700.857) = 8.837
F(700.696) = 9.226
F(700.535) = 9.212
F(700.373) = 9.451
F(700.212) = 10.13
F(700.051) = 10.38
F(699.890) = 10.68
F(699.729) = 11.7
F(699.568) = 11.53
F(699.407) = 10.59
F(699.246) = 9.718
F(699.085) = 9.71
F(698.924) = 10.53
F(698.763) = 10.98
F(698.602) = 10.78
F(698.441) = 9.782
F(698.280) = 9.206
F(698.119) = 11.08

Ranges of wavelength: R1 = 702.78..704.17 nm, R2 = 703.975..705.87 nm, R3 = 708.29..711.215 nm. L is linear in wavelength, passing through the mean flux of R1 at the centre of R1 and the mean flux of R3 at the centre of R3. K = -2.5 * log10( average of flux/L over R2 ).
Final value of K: 0.142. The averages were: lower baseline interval 9.03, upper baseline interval 10.4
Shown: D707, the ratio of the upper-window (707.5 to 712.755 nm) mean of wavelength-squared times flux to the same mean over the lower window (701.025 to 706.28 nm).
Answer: 1.2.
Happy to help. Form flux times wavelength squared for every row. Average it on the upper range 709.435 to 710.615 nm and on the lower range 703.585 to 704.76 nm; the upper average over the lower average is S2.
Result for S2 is 1.6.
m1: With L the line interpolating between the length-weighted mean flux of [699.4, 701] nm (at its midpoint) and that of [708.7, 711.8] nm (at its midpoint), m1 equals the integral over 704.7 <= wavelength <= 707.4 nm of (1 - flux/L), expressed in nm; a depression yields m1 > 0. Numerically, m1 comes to 0.34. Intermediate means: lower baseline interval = 10.1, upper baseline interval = 10.4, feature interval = 8.97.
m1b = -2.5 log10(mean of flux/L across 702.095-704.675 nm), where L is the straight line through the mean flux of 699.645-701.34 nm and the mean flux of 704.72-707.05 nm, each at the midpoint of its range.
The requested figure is 0.08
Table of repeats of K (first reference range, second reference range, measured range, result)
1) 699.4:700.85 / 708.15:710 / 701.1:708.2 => 0.13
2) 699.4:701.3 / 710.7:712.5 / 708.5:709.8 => -0.04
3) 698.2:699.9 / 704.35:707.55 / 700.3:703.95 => 0.01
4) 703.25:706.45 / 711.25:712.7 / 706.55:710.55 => -0.13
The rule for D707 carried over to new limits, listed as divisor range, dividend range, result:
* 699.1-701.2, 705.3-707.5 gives 0.89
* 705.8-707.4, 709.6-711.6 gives 1.23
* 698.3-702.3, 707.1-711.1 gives 1.05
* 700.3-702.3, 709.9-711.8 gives 1.11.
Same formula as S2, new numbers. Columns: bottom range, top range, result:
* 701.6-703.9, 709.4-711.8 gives 1.08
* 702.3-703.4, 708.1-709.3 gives 1.04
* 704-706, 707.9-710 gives 1.28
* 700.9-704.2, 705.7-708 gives 0.94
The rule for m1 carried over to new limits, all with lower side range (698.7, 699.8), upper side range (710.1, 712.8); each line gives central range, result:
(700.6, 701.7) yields 0.107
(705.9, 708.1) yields 0.313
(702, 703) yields 0.071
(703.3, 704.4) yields 0.328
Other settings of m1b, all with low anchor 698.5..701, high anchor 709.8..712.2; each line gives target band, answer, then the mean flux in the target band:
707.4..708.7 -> 0.03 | 10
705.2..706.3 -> 0.28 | 7.94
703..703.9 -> 0.07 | 9.54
